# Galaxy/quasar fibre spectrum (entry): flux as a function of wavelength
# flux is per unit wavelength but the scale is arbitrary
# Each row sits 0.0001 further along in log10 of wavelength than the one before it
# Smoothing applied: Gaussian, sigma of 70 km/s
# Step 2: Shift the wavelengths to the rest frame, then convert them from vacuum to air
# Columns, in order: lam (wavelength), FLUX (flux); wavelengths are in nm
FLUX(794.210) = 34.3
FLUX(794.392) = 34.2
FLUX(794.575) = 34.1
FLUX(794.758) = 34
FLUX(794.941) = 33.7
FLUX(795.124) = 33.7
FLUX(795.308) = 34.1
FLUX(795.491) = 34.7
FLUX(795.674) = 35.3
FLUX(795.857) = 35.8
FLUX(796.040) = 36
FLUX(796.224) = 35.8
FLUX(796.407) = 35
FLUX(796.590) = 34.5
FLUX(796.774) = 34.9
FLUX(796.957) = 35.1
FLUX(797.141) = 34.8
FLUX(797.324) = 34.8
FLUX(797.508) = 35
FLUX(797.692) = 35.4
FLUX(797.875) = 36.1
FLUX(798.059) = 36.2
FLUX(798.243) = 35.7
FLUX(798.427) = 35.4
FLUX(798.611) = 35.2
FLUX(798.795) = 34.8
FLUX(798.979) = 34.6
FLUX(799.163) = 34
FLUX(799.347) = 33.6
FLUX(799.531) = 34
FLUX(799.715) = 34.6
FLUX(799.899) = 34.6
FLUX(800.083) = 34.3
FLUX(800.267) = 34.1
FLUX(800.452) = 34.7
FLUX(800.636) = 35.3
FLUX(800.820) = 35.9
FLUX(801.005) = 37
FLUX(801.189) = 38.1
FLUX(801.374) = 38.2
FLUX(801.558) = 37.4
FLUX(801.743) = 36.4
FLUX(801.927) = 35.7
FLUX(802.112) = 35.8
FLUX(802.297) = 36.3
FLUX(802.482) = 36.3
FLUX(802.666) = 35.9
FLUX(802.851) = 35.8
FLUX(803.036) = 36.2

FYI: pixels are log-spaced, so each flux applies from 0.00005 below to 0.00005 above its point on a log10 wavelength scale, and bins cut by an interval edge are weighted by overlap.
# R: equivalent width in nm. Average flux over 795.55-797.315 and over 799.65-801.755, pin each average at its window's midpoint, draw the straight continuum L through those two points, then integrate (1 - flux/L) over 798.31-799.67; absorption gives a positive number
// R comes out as 0.04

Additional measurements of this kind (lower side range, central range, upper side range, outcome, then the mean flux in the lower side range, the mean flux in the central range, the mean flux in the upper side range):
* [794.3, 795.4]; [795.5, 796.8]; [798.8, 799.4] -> -0.048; 34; 35.3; 34.2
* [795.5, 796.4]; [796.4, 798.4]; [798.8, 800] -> -0.012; 35.6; 35.2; 34.3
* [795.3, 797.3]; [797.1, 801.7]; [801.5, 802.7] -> 0.047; 35.1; 35.4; 36.2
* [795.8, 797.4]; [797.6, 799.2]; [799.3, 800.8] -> -0.022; 35.2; 35.3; 34.5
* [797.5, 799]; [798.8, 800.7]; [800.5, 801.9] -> 0.091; 35.4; 34.4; 36.8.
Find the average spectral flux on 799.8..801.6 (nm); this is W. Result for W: 35.9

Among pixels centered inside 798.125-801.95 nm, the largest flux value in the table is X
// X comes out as 38.2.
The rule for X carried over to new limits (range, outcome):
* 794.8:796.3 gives 36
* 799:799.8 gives 34.6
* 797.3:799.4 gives 36.2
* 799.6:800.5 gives 34.7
